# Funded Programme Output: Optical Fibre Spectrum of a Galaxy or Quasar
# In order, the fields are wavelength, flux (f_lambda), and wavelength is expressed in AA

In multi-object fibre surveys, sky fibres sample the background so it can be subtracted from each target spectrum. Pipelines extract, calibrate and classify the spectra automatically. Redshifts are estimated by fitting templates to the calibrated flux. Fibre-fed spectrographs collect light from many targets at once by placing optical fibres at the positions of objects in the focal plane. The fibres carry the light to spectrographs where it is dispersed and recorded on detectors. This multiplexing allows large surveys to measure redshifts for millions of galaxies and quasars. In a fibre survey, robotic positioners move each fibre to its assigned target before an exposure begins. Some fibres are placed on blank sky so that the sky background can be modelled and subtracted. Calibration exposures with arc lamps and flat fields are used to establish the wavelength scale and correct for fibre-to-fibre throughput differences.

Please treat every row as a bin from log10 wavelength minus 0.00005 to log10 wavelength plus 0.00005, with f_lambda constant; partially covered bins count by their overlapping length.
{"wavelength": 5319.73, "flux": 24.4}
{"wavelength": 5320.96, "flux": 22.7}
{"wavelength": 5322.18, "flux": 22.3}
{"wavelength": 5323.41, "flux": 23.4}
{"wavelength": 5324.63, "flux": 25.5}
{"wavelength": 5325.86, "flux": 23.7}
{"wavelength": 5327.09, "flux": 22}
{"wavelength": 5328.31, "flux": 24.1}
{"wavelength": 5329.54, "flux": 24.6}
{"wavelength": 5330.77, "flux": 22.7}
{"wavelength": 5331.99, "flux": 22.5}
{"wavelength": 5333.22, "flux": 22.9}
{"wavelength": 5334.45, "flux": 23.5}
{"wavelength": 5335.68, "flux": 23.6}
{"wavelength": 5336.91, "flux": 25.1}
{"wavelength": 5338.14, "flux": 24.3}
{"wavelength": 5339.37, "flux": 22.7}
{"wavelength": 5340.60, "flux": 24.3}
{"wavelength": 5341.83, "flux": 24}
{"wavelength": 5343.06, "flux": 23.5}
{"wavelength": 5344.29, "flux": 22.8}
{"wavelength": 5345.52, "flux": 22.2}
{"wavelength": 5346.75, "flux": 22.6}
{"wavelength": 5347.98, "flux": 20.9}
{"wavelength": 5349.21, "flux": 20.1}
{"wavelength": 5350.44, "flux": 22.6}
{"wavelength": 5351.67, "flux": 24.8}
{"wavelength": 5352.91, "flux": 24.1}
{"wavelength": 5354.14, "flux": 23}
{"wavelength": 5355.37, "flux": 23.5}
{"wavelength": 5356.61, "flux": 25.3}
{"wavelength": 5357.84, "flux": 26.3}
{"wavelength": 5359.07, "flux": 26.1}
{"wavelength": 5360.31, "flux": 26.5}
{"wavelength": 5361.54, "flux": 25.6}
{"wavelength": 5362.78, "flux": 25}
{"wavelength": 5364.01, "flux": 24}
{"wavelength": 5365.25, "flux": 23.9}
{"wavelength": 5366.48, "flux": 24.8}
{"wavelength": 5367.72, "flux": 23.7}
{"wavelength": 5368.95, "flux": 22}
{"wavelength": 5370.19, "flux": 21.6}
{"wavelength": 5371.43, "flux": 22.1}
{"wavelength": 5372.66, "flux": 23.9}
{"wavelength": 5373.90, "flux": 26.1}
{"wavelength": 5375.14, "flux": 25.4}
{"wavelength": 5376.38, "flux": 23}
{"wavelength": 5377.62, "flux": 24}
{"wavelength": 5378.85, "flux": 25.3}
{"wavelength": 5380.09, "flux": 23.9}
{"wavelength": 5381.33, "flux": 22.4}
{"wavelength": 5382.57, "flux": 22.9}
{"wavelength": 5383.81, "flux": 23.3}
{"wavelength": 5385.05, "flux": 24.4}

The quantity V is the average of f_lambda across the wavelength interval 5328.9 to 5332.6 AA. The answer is 23.3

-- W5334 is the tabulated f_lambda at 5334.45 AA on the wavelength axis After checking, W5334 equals 23.5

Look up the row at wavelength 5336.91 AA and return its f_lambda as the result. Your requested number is 25.1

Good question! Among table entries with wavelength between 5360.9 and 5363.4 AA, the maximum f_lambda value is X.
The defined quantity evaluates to 25.6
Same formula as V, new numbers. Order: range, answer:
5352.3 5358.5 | 24.5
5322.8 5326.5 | 24.2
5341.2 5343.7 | 23.7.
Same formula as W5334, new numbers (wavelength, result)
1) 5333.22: 22.9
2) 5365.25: 23.9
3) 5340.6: 24.3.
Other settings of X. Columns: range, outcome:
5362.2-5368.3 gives 25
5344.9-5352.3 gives 24.8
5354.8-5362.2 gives 26.5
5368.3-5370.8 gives 22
